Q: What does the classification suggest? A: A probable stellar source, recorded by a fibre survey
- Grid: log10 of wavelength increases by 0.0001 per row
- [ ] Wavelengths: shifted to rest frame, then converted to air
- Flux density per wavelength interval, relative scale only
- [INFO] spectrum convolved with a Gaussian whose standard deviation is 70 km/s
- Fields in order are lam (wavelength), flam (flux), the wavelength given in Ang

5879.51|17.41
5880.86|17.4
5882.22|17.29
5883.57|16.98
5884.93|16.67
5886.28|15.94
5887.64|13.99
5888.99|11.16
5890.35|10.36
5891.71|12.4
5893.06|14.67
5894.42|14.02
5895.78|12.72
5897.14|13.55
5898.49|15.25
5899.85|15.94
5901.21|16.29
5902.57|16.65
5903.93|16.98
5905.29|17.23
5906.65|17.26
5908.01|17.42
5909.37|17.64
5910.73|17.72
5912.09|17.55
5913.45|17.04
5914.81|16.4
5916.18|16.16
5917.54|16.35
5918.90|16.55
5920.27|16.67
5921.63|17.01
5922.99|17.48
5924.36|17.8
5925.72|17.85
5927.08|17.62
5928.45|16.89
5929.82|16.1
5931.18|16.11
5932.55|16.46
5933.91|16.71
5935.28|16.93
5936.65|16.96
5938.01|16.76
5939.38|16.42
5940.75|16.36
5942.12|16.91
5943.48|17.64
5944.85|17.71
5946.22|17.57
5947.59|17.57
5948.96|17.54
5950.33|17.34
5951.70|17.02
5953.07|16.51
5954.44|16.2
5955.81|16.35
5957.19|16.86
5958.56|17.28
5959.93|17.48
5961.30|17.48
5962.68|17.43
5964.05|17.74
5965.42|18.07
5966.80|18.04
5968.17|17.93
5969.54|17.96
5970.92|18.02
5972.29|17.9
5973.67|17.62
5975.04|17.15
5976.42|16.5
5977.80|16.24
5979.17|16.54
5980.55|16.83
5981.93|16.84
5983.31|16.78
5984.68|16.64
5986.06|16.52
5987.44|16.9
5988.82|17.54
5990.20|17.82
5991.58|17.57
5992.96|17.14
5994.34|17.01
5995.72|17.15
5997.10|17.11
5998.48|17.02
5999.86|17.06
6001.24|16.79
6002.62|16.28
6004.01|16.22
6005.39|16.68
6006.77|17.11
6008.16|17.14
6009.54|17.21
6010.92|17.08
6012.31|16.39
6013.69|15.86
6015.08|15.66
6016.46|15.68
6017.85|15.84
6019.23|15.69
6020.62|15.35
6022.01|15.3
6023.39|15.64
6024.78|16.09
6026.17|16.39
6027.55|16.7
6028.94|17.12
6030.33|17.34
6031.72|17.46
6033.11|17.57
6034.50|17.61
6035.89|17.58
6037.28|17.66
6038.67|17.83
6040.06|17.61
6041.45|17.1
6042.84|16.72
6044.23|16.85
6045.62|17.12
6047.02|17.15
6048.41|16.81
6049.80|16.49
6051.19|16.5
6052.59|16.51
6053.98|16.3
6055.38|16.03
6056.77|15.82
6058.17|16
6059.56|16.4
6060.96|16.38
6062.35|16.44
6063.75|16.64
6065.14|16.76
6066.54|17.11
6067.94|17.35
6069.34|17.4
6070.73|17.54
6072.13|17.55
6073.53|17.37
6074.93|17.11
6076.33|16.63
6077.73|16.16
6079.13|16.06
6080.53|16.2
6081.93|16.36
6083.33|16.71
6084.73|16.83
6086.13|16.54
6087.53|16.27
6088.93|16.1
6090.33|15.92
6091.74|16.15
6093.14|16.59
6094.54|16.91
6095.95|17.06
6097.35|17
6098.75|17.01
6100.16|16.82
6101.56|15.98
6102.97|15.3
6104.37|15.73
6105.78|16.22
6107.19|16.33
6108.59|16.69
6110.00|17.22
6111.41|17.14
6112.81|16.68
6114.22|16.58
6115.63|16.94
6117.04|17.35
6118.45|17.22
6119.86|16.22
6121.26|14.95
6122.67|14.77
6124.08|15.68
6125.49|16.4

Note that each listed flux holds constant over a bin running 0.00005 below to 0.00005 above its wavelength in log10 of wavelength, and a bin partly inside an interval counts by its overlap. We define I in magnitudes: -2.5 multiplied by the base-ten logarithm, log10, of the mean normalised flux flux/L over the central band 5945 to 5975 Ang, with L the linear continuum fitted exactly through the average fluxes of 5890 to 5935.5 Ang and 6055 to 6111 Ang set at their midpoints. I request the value -0.07 mag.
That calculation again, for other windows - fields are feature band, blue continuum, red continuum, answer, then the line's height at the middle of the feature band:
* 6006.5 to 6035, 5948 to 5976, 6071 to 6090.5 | 0.03 mag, 17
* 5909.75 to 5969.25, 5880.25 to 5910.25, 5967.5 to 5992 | -0.05 mag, 16.3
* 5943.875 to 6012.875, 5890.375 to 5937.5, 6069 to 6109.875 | -0.05 mag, 16.4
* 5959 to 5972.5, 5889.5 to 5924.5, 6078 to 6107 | -0.11 mag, 16.1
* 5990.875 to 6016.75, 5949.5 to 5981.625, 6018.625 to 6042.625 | 0.01 mag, 17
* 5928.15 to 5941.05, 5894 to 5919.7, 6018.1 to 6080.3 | -0.01 mag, 16.4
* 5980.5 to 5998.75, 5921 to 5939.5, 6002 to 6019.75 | -0.03 mag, 16.5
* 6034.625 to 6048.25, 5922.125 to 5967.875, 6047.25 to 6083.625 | -0.03 mag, 16.7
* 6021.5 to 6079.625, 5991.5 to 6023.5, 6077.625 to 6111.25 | -0.02 mag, 16.5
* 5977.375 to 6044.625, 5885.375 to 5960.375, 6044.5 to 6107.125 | -0.02 mag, 16.5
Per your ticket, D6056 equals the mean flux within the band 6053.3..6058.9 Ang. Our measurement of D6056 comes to 16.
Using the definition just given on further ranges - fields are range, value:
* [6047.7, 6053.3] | 16.6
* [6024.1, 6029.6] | 16.6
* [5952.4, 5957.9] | 16.5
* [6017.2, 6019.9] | 15.8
